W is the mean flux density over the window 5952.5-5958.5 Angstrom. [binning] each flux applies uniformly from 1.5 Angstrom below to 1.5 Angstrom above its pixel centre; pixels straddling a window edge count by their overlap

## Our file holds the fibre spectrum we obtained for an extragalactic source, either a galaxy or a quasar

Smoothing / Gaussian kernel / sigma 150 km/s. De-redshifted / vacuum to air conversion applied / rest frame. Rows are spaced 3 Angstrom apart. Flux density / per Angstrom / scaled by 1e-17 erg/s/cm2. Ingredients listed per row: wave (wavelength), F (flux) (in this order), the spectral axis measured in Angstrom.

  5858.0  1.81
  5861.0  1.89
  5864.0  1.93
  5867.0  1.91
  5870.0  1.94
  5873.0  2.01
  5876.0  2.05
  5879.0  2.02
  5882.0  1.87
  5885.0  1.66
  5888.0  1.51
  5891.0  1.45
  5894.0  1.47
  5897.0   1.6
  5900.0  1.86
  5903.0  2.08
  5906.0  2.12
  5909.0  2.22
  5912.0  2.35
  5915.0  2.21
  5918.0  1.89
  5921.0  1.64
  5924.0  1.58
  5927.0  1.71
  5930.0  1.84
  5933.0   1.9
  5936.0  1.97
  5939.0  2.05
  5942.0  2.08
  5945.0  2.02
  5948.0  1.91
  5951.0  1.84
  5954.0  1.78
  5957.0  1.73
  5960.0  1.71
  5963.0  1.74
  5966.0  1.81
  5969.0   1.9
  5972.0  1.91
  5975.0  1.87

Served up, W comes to 1.75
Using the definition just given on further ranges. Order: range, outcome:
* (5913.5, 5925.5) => 1.83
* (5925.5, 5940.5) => 1.89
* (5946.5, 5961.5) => 1.79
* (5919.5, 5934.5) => 1.73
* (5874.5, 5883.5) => 1.98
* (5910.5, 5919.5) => 2.15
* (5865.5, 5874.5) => 1.95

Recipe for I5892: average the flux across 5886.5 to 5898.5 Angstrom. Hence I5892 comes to 1.51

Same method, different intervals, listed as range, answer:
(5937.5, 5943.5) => 2.06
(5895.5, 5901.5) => 1.73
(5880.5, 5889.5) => 1.68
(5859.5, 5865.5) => 1.91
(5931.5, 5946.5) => 2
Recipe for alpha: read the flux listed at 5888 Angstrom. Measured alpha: 1.51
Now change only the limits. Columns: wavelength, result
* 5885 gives 1.66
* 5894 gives 1.47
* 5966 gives 1.81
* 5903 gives 2.08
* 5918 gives 1.89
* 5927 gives 1.71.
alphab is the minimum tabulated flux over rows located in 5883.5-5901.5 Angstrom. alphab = 1.45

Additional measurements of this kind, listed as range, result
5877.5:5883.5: 1.87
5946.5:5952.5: 1.84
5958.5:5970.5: 1.71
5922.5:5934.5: 1.58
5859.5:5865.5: 1.89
